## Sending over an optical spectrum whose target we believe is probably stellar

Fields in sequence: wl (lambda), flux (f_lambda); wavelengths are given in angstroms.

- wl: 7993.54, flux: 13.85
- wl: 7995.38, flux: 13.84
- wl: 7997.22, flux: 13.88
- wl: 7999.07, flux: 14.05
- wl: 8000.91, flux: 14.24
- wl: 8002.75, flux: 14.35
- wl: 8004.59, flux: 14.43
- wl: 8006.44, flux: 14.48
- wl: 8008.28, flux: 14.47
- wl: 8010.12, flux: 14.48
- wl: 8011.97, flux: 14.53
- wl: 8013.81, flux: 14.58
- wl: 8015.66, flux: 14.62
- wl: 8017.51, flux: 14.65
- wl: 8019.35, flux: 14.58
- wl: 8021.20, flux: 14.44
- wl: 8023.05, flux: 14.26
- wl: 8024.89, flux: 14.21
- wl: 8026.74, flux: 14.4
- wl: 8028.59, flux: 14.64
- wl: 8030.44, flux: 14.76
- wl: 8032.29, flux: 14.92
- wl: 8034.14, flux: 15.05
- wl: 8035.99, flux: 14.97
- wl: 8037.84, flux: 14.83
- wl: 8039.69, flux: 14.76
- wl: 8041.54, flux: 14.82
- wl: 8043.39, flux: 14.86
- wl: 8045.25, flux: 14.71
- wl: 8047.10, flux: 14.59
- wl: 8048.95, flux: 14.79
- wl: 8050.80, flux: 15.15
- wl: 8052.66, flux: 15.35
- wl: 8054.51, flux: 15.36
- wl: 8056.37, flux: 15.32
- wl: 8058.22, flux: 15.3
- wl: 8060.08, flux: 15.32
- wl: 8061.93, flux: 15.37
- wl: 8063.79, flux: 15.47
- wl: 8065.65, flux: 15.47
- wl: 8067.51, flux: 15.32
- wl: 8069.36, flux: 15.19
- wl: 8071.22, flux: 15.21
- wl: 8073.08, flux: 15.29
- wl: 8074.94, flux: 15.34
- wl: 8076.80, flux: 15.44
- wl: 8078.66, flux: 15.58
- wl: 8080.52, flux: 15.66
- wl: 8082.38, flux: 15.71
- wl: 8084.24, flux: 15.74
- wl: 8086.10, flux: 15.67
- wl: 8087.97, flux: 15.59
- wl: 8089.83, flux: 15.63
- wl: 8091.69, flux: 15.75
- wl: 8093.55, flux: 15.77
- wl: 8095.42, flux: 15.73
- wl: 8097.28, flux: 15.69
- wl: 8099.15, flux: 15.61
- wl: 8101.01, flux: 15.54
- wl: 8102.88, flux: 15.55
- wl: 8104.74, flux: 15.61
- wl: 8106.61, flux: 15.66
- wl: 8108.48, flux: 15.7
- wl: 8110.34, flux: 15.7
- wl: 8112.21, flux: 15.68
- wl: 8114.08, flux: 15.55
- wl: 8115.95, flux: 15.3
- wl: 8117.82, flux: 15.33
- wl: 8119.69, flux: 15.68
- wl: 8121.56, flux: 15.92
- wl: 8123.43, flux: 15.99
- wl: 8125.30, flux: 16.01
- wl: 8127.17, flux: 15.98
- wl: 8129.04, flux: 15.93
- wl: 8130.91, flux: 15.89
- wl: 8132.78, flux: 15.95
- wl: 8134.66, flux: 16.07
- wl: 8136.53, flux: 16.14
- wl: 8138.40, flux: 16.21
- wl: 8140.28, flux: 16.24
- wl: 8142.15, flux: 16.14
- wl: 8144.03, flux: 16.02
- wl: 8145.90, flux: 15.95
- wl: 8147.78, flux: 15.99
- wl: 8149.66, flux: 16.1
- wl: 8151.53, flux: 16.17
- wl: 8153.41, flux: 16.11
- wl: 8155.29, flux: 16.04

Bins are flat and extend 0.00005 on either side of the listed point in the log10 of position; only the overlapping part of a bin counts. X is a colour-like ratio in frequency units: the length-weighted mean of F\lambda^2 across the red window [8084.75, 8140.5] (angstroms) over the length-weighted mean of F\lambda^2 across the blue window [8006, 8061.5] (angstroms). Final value 1.09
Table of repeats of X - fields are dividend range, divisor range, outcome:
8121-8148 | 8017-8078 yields 1.09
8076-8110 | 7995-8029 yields 1.11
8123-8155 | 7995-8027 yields 1.15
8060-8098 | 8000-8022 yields 1.09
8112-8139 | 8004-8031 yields 1.12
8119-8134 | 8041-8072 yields 1.07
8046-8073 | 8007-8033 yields 1.06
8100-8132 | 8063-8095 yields 1.02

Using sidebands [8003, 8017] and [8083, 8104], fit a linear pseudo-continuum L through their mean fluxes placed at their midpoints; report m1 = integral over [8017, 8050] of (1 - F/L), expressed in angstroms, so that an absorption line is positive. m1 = 0.3 angstroms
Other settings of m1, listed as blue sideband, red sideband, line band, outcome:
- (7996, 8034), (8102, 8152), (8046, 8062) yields -0.2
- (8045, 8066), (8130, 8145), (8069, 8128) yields 0.1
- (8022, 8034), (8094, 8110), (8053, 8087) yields -0.6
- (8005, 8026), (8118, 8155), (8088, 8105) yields -0.2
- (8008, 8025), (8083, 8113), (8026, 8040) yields -0.1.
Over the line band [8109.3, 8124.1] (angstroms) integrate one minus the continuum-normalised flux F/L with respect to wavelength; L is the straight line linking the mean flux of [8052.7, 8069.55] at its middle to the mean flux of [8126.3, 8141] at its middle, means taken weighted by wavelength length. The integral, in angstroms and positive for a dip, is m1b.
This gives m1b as 0.2 angstroms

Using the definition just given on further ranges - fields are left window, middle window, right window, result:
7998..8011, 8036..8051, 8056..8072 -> 0.2 angstroms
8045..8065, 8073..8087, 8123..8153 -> -0.1 angstroms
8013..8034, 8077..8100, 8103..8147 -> -0.4 angstroms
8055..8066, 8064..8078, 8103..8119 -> 0.1 angstroms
